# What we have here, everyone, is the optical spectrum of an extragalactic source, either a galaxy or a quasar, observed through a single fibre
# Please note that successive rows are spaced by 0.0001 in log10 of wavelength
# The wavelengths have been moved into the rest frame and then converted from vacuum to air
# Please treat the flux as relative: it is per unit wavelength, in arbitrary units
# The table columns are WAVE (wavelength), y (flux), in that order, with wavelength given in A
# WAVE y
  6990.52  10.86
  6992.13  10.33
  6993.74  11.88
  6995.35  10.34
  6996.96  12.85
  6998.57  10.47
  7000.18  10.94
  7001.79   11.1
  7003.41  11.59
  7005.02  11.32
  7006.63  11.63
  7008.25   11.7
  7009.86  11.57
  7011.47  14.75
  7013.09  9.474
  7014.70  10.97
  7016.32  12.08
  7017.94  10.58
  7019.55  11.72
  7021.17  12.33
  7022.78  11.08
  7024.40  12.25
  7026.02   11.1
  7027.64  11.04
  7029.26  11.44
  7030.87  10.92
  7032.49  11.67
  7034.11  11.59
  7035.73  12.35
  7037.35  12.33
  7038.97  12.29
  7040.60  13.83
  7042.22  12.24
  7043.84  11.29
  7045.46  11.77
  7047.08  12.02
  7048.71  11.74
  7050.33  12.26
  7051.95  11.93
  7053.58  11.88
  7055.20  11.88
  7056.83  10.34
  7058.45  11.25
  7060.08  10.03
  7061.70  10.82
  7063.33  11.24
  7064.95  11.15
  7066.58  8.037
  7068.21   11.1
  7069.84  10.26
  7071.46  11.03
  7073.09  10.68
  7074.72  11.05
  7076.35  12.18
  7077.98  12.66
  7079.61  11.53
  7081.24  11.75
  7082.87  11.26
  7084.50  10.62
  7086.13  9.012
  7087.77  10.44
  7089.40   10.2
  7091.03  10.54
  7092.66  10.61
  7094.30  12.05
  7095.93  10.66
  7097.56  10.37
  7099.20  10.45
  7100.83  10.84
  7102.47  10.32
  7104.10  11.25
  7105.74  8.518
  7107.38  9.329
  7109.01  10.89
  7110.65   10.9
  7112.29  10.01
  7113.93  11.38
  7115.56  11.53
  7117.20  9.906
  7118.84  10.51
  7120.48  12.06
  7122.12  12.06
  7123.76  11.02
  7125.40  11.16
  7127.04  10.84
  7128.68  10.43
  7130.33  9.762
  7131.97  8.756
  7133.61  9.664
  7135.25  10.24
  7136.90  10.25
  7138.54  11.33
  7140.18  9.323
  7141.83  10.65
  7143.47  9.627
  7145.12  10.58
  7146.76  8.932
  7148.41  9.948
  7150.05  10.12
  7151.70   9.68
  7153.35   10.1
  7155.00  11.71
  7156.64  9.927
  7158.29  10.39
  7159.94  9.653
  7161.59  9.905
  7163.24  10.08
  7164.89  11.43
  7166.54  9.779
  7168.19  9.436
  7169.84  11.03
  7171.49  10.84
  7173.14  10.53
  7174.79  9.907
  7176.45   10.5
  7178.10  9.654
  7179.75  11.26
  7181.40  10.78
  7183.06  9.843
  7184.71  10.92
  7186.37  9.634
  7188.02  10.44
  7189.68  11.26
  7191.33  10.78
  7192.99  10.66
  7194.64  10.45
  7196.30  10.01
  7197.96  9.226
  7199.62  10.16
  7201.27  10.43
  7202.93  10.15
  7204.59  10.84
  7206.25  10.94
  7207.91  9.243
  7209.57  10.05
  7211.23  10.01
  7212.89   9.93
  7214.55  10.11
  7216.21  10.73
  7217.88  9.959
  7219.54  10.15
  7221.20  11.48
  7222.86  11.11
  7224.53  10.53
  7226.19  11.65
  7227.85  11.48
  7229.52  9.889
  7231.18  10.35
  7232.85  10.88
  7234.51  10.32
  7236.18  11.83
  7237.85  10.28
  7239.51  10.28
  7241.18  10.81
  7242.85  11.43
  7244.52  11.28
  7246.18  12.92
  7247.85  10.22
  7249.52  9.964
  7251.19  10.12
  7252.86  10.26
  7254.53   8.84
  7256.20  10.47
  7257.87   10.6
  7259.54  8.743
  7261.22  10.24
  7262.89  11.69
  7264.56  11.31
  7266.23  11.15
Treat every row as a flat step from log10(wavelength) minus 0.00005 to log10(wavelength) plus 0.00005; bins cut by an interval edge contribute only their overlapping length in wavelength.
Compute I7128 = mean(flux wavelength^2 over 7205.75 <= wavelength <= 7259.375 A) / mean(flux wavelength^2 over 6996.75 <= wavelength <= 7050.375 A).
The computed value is 1.0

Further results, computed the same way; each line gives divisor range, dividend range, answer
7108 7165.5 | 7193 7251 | 1.04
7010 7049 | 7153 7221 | 0.92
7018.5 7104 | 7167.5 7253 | 0.98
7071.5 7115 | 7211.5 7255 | 1.03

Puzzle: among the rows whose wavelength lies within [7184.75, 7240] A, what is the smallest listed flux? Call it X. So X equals 9.226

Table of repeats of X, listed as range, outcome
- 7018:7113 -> 8.037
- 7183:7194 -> 9.634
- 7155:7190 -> 9.436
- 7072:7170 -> 8.518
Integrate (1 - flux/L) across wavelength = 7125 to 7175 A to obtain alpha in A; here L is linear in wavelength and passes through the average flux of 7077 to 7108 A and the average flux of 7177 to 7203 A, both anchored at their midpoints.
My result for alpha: 1.42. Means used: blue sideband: 10.7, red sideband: 10.4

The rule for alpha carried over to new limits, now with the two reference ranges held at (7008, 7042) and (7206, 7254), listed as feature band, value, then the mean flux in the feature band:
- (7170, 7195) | 0.85 A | 10.5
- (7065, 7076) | 0.98 A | 10.5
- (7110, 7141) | 1.72 A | 10.6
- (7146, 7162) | 1.45 A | 10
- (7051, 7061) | 0.32 A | 11.2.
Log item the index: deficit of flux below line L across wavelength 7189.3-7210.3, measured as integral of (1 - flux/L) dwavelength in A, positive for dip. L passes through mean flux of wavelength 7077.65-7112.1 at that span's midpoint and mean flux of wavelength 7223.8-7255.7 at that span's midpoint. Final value 0.75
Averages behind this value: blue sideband 10.6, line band 10.3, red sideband 10.7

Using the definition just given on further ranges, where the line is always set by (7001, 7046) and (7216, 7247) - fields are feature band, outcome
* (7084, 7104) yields 1.6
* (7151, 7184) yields 2.5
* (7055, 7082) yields 1.3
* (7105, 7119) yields 1.3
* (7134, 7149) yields 1.6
